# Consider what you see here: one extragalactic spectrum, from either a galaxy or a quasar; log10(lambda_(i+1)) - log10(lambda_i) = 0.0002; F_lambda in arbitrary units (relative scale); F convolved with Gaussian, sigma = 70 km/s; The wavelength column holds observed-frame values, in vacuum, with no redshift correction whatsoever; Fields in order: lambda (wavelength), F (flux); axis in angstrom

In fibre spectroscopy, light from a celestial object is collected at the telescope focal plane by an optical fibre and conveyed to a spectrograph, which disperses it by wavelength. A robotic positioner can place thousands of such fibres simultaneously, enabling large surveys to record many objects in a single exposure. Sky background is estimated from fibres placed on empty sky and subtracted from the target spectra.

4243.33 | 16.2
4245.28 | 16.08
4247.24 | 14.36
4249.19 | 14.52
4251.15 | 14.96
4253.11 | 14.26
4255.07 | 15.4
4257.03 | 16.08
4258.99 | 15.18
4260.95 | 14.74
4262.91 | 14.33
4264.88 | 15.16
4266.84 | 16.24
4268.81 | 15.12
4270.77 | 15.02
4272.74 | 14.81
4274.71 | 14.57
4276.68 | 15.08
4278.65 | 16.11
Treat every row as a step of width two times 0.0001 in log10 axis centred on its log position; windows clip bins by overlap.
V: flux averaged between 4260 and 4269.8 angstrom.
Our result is 15.1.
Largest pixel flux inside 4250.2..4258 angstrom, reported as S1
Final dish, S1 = 16.08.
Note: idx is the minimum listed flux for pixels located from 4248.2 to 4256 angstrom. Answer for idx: 14.26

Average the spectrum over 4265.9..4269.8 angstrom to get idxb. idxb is 15.7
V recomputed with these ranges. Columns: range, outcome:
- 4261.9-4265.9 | 14.8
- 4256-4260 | 15.6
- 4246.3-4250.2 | 14.5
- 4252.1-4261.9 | 15.1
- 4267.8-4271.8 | 15.1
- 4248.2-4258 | 15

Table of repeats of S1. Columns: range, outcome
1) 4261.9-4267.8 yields 16.24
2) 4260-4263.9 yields 14.74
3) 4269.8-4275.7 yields 15.02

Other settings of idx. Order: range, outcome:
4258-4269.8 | 14.33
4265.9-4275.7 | 14.57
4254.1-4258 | 15.4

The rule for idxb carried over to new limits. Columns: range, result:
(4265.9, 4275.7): 15.1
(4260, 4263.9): 14.5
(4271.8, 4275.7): 14.7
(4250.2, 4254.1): 14.6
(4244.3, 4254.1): 14.8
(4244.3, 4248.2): 15.2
